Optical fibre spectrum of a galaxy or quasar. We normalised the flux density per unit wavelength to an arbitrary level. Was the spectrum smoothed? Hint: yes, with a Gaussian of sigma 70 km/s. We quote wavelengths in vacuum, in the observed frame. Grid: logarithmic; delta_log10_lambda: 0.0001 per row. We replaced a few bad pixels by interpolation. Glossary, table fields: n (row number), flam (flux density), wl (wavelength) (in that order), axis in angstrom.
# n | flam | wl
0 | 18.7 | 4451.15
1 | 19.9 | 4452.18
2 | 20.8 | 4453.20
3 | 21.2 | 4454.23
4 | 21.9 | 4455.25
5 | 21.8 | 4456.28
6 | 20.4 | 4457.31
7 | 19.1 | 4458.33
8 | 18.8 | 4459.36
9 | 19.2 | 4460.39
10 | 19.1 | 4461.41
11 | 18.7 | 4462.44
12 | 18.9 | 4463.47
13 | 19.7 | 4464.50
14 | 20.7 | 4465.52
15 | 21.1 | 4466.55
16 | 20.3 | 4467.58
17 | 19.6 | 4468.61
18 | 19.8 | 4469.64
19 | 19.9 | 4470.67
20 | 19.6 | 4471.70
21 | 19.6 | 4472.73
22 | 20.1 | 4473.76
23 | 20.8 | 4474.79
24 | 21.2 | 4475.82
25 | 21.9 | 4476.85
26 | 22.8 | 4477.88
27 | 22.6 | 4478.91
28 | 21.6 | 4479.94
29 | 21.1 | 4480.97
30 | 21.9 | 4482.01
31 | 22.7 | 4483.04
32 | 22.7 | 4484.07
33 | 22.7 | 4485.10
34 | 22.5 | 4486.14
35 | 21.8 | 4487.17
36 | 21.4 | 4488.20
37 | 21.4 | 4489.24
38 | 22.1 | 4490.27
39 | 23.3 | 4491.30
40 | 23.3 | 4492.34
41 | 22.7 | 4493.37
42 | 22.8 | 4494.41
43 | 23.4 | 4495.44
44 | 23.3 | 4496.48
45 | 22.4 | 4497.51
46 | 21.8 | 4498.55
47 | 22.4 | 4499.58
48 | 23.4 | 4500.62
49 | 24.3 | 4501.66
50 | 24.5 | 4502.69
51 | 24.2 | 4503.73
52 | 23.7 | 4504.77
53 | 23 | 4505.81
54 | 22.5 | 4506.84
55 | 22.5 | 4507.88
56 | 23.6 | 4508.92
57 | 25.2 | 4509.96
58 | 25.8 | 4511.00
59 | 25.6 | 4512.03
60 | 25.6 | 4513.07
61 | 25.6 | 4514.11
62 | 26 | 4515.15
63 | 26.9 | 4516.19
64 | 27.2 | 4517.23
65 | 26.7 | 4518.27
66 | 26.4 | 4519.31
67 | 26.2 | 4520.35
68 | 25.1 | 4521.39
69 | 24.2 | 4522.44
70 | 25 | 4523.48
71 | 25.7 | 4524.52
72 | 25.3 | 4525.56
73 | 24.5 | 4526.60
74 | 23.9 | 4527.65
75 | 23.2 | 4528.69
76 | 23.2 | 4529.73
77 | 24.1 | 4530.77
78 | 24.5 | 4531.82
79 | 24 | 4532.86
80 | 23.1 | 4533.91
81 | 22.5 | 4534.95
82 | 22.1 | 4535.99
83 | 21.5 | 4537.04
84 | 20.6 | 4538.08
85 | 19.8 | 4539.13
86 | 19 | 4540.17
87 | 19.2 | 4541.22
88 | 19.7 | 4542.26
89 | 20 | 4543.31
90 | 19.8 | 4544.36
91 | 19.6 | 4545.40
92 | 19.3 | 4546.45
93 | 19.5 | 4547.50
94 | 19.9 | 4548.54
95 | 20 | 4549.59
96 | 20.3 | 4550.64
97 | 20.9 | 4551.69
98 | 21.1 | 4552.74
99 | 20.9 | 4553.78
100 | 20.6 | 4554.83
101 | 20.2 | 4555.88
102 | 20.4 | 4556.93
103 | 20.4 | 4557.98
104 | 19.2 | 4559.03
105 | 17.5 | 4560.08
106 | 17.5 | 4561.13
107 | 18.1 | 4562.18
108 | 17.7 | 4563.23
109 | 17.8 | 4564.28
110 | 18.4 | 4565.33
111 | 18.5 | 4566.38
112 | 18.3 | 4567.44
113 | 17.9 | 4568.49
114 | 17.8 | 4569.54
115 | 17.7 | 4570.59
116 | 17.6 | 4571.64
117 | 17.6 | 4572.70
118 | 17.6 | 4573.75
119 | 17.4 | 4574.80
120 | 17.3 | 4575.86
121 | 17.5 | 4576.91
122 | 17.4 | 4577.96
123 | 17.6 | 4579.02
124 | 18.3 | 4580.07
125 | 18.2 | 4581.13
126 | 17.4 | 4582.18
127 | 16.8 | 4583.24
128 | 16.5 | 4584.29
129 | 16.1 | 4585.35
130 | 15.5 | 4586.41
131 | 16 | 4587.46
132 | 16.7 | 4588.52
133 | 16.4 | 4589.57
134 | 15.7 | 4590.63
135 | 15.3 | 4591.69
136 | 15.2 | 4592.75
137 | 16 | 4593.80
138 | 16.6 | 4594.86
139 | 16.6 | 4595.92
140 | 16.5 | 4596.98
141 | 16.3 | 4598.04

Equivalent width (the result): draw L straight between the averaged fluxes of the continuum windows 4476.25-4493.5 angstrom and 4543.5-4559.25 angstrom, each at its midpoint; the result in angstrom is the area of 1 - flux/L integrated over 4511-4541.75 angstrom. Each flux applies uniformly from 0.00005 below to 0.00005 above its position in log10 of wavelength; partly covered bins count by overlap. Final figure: -4.5 angstrom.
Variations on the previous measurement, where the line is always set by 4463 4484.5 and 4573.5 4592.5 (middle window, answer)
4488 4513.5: -4.5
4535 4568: -3.0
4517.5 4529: -3.7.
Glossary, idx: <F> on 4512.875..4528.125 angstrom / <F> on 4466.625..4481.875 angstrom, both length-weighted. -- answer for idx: 1.23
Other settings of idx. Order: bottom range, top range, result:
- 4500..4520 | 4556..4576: 0.73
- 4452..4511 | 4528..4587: 0.89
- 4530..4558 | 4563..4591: 0.83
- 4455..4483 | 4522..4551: 1.07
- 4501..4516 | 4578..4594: 0.68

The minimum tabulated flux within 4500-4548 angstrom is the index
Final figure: 19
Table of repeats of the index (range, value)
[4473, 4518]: 20.1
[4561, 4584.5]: 16.5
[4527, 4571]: 17.5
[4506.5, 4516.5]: 22.5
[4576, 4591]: 15.5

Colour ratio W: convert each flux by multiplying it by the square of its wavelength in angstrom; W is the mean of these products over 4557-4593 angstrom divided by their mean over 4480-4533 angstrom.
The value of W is 0.8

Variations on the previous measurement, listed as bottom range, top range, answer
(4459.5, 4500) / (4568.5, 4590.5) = 0.84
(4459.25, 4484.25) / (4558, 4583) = 0.91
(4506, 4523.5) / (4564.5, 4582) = 0.72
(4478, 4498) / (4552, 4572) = 0.87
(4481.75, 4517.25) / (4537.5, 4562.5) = 0.86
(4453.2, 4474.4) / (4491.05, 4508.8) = 1.18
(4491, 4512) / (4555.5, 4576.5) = 0.80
